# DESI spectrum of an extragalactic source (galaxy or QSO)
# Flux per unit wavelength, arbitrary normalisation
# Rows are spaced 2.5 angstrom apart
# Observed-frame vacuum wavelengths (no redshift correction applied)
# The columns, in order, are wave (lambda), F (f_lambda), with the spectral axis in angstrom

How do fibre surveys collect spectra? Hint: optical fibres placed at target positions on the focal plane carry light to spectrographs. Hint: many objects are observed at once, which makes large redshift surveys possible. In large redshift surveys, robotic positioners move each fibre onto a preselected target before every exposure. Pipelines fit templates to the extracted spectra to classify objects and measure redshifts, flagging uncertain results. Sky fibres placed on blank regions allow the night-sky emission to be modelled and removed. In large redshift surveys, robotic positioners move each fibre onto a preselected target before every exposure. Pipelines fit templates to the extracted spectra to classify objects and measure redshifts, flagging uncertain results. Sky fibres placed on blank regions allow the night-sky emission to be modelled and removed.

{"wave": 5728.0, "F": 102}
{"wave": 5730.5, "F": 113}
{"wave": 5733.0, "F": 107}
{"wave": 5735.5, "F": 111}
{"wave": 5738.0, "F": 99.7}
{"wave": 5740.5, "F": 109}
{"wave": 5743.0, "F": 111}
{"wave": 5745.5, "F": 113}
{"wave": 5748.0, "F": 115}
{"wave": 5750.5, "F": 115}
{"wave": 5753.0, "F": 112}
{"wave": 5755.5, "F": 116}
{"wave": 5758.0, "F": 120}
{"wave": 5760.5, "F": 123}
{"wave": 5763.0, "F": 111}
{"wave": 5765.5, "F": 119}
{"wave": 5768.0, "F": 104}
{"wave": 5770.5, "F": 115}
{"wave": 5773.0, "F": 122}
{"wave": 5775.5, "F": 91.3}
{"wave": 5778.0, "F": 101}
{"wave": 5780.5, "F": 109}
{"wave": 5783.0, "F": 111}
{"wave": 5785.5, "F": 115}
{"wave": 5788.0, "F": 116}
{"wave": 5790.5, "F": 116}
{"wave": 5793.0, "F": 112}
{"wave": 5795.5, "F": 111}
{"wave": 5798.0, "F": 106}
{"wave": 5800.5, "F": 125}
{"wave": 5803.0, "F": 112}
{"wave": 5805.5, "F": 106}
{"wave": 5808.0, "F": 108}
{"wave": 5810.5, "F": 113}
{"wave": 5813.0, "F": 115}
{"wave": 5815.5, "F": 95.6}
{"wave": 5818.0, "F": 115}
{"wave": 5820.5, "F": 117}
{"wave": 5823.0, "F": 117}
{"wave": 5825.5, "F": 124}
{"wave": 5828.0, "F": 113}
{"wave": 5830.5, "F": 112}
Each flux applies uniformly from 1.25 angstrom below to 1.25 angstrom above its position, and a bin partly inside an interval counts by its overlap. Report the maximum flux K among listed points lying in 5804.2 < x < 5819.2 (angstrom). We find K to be 115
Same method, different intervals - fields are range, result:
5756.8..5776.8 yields 123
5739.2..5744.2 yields 111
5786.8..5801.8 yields 125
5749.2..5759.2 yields 120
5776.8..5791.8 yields 116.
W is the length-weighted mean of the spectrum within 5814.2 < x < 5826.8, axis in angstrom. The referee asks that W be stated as 114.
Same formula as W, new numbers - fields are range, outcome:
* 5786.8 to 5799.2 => 112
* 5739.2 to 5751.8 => 113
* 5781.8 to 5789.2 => 114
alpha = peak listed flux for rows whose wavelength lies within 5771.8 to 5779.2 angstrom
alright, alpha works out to 122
